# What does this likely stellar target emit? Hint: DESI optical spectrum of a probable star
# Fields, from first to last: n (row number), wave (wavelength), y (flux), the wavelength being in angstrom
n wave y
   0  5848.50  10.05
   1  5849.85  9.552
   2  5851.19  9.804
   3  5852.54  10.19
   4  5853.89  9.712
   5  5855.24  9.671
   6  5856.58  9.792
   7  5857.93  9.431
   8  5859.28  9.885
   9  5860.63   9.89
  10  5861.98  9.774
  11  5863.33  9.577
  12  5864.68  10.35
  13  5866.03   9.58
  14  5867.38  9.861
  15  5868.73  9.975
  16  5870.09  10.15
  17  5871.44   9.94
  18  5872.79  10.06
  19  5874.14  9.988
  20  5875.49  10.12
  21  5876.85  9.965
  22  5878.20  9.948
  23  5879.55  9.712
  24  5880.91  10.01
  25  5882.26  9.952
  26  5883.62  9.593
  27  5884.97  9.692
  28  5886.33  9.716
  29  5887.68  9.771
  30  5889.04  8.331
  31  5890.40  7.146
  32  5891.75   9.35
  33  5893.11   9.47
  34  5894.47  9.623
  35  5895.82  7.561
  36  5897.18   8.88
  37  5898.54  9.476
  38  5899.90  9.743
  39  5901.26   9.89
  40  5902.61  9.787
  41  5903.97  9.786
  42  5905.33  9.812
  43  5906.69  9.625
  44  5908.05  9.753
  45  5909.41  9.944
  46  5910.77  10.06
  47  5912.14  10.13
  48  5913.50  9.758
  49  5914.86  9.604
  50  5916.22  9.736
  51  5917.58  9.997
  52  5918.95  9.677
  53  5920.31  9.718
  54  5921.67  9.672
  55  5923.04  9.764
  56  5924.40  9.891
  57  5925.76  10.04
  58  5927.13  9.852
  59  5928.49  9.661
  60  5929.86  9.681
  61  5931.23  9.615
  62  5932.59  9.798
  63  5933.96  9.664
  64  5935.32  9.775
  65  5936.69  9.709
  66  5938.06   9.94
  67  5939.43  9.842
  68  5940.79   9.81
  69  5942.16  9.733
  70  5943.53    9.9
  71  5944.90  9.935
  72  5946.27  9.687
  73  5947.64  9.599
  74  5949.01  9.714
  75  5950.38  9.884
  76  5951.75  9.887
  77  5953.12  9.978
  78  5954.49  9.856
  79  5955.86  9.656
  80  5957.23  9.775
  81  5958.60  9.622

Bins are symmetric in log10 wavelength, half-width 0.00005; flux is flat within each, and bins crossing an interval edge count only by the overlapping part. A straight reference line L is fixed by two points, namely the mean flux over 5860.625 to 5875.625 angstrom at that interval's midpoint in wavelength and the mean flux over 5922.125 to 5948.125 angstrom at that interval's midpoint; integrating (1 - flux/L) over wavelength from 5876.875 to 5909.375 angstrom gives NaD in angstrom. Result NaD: 1.44 angstrom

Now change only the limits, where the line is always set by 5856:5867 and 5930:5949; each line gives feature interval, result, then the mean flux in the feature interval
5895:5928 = 0.3 angstrom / 9.68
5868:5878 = -0.2 angstrom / 10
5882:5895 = 0.7 angstrom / 9.23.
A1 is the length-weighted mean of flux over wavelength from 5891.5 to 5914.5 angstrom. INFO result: 9.57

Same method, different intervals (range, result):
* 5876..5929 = 9.59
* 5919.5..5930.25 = 9.79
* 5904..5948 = 9.79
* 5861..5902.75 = 9.58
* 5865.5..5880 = 9.95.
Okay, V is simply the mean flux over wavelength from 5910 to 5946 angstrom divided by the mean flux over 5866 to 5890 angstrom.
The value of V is 1.00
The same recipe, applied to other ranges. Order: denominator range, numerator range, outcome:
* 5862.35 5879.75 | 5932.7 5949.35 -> 0.98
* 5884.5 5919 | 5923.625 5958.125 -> 1.03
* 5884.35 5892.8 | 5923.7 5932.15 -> 1.09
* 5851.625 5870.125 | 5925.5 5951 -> 0.99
